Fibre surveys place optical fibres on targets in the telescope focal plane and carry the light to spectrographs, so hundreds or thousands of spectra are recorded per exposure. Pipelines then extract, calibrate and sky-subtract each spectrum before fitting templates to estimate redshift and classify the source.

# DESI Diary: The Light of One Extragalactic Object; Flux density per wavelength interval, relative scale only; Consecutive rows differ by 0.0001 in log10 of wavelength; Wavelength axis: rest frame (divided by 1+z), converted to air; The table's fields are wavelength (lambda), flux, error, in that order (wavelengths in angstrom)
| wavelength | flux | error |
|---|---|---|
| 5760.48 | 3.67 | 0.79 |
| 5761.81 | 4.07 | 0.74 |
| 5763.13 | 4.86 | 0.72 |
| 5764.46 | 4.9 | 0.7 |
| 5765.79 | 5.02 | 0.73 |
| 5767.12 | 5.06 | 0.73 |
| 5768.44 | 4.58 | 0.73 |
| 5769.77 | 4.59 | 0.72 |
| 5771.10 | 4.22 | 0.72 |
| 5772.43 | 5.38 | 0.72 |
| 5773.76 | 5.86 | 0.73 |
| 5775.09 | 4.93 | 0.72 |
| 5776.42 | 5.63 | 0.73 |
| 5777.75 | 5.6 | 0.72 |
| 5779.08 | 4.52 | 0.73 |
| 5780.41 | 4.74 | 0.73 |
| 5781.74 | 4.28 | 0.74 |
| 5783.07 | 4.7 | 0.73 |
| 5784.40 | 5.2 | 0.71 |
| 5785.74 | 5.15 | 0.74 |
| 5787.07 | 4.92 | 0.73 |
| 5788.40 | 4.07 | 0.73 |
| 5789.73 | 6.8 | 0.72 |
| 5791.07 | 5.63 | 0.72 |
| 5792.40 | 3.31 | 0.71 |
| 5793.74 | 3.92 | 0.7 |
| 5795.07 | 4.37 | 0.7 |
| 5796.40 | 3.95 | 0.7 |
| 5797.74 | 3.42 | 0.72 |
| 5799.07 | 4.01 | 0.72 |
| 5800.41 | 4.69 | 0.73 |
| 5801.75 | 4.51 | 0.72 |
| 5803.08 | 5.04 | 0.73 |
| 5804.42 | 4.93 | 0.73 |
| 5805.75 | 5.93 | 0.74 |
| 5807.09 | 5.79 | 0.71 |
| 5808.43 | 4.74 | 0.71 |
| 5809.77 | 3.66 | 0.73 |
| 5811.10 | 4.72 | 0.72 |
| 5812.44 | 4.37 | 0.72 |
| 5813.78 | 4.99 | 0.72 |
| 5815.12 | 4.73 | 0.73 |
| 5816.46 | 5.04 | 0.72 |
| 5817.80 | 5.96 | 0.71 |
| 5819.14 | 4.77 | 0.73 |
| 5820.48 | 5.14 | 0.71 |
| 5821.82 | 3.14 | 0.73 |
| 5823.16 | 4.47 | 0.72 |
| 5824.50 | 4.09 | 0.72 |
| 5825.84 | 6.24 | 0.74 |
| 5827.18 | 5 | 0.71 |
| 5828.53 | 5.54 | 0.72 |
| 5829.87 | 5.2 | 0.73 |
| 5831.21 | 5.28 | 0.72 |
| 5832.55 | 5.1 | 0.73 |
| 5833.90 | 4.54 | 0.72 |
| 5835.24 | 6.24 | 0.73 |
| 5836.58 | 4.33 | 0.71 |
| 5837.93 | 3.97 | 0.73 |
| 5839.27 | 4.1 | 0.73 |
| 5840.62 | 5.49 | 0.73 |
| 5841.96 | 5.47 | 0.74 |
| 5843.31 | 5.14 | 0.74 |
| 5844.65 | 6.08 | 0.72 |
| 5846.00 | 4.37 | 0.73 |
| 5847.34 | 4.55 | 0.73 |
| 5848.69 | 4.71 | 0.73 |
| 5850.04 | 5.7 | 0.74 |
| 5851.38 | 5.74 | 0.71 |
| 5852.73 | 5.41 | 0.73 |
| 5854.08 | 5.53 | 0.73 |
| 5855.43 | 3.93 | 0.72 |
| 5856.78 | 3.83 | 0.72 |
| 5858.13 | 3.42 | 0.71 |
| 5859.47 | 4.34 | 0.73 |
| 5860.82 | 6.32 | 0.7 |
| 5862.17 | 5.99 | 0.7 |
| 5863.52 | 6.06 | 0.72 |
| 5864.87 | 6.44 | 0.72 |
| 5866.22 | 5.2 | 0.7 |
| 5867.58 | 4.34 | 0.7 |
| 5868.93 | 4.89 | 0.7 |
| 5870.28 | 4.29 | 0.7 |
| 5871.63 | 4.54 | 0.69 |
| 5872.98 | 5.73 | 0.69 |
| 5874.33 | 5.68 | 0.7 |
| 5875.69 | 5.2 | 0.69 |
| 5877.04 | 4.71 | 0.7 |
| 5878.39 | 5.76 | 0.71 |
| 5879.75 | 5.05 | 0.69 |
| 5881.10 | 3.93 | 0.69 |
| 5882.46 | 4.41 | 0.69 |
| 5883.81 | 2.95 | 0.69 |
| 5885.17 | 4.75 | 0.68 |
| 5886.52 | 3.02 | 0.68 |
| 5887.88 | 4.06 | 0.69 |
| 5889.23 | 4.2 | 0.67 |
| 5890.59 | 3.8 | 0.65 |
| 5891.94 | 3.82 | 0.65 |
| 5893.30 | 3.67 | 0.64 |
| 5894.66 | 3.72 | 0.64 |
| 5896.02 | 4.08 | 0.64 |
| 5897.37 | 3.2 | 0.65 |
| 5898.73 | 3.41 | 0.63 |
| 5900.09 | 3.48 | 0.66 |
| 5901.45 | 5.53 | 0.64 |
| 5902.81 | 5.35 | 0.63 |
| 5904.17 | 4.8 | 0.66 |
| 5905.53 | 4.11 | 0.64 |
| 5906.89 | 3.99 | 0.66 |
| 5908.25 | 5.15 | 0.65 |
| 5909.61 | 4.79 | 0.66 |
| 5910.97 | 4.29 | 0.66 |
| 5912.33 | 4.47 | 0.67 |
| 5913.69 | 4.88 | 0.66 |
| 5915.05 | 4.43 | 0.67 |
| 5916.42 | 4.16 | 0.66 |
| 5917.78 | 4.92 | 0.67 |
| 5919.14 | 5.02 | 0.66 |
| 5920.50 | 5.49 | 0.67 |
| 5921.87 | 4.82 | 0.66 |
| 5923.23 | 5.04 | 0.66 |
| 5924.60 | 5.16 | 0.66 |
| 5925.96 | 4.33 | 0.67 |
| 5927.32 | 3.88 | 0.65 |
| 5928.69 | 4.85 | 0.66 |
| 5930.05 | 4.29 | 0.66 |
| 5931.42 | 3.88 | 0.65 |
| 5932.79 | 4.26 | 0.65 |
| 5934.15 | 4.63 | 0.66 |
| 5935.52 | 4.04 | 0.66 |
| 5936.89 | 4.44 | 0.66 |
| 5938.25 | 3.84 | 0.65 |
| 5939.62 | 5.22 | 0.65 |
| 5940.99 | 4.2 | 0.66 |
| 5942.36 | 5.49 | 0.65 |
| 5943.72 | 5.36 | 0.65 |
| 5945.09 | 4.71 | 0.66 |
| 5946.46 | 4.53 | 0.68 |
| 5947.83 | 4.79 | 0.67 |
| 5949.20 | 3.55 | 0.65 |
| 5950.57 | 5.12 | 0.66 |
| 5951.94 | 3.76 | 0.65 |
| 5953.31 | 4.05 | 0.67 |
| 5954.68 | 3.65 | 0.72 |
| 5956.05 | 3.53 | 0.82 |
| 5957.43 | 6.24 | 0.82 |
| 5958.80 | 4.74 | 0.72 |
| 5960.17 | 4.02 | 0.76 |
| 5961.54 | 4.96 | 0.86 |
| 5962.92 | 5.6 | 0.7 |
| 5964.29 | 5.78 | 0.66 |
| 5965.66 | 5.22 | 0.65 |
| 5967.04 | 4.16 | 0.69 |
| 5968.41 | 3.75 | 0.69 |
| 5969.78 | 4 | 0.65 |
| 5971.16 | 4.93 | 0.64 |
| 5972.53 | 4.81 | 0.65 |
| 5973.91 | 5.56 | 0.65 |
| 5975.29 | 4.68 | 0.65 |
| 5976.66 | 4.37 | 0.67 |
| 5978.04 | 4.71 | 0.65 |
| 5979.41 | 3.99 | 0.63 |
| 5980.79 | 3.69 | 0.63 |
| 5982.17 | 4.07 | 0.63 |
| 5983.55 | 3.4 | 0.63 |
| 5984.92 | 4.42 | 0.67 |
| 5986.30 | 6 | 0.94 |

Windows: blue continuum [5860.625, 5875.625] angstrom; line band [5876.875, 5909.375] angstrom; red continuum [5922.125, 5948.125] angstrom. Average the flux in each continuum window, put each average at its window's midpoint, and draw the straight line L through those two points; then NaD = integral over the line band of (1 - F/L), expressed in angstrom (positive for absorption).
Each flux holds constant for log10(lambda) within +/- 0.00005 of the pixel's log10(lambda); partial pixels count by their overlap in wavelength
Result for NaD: 5.5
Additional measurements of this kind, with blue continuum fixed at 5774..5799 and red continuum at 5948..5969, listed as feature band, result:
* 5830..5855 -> -2.2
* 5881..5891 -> 1.6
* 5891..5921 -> 1.4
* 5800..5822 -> -0.8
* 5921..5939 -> 0.6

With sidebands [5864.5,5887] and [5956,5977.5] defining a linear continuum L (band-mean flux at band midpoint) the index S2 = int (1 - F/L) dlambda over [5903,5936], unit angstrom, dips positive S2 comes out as 1.33 angstrom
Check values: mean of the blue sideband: 4.75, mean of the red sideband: 4.81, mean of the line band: 4.58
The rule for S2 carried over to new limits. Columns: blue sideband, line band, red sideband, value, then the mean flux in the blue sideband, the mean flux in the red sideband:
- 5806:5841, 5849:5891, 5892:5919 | -2.2 angstrom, 4.88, 4.34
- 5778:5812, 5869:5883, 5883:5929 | -1.6 angstrom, 4.69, 4.34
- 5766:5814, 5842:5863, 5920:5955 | -1.6 angstrom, 4.78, 4.52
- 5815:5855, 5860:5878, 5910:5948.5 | -1.7 angstrom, 5.03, 4.62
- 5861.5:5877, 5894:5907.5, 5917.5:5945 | 2.2 angstrom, 5.28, 4.66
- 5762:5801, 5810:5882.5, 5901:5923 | -3.4 angstrom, 4.76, 4.76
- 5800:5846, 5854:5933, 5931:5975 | 3.2 angstrom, 4.95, 4.59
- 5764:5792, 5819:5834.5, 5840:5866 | 0.8 angstrom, 5.02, 5.19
